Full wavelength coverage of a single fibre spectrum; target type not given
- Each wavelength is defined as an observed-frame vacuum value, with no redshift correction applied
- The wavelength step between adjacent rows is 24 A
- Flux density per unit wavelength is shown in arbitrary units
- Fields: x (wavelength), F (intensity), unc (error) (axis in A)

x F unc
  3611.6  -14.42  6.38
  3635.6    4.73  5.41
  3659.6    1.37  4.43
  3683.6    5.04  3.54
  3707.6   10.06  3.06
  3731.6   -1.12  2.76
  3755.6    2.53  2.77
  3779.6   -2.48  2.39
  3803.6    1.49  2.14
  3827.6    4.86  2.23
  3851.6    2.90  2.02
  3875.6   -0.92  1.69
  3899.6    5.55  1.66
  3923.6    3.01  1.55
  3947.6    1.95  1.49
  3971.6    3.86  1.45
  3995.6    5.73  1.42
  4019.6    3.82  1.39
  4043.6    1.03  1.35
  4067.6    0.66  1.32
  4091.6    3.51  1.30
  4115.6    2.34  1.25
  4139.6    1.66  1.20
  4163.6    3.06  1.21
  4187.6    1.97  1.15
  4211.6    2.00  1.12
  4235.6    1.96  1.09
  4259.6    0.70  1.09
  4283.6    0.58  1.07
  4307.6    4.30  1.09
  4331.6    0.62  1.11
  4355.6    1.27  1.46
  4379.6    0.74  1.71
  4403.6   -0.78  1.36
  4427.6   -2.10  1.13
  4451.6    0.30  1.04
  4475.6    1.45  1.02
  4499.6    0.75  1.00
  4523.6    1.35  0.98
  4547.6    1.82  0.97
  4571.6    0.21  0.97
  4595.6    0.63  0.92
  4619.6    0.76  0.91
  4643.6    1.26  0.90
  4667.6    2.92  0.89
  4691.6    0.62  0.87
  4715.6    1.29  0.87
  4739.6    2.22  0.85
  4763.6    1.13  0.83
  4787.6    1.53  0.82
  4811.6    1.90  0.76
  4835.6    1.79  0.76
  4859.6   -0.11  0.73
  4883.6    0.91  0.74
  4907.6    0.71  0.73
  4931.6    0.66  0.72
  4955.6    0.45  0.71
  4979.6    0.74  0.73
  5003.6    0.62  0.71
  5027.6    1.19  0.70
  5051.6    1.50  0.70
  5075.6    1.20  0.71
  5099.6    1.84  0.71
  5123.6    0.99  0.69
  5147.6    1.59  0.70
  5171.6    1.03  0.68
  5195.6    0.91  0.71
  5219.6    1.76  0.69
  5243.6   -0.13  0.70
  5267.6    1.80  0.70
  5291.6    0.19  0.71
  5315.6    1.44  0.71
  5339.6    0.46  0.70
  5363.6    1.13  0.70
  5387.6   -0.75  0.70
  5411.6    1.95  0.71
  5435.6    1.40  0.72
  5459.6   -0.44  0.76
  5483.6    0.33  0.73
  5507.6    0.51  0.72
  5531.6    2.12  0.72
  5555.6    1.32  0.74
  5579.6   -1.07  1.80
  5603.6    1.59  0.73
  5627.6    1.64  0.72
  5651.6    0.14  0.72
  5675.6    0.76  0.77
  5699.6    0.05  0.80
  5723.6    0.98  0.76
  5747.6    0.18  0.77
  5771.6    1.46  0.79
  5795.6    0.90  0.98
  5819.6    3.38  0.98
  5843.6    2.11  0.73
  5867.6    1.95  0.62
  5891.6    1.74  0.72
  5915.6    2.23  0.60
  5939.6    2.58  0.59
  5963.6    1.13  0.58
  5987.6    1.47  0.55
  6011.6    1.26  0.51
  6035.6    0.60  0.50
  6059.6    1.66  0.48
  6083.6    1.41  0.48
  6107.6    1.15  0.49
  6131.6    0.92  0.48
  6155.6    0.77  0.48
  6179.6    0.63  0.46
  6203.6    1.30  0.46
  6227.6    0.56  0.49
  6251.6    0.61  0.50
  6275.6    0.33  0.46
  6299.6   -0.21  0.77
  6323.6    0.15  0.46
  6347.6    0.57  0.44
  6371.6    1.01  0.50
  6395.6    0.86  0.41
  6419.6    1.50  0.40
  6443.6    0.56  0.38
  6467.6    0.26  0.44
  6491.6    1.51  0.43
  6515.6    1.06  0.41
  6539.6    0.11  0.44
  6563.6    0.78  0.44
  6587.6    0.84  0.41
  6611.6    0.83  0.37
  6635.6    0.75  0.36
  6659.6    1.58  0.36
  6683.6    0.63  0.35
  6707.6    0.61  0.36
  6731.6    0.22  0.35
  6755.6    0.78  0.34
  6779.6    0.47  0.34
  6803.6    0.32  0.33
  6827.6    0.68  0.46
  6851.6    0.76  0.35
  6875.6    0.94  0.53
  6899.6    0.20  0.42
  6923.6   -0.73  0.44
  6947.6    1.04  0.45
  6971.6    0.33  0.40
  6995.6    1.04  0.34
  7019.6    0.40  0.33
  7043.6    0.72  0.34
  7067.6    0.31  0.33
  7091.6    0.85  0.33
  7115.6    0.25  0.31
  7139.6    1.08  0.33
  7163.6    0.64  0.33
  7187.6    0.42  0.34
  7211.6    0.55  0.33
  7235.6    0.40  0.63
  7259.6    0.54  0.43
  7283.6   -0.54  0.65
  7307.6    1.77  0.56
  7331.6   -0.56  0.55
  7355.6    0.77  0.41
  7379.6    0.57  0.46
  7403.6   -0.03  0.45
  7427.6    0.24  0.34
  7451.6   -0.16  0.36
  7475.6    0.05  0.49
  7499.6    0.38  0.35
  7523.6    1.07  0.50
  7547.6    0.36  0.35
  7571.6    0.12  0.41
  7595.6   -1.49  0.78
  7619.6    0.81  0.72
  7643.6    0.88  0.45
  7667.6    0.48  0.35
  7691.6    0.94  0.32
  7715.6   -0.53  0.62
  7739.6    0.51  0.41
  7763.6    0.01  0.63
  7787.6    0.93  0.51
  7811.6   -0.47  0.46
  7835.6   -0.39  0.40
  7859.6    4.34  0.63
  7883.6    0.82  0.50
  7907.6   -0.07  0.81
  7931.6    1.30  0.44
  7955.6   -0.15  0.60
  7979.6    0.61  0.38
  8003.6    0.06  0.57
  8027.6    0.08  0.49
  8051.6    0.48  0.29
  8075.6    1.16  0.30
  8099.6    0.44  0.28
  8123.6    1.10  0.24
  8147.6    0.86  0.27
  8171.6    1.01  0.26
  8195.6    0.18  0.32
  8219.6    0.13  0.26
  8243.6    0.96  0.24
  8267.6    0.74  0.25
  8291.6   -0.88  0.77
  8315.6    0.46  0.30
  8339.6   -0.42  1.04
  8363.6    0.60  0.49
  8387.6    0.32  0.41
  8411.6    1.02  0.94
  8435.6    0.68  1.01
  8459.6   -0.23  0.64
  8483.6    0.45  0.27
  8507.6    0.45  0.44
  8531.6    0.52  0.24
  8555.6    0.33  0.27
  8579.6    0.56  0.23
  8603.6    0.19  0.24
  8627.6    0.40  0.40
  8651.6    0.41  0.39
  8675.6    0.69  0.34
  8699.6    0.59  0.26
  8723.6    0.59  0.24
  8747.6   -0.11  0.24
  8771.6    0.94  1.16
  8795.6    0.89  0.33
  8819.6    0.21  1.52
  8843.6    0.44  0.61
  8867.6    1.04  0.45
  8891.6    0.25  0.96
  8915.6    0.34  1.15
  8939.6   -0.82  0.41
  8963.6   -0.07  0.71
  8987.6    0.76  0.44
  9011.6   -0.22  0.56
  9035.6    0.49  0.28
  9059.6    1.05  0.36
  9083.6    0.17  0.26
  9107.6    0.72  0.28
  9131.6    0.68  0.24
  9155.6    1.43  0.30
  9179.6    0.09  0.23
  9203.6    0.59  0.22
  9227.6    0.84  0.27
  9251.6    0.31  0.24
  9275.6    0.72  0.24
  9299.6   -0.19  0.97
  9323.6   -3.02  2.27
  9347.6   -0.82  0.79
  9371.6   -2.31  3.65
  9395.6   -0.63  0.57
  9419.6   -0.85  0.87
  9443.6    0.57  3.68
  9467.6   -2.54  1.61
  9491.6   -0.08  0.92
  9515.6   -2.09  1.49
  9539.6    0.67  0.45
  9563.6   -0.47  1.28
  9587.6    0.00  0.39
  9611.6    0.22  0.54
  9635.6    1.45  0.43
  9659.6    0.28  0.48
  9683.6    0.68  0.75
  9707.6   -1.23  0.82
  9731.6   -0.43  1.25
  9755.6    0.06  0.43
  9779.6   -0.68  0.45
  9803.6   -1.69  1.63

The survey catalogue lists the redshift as 1.11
